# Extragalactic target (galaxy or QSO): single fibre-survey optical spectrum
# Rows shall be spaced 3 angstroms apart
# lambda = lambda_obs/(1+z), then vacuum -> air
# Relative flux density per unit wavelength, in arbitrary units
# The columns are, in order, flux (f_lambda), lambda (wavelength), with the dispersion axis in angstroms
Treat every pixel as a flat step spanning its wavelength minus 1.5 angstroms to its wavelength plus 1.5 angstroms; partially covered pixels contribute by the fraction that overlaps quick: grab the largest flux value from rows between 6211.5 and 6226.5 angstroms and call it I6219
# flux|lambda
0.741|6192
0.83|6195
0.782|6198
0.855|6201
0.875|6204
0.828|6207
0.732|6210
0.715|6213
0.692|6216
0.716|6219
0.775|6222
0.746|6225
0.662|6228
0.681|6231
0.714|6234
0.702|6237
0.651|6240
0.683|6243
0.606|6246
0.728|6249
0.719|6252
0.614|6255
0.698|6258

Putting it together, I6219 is 0.775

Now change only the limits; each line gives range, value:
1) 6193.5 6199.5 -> 0.83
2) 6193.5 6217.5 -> 0.875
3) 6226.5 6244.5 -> 0.714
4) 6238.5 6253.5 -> 0.728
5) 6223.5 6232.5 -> 0.746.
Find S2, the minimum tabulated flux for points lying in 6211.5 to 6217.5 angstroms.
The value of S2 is 0.692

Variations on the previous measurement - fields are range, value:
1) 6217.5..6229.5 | 0.662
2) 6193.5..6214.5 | 0.715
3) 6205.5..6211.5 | 0.732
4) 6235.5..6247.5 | 0.606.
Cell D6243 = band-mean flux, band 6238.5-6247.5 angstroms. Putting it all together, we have 0.647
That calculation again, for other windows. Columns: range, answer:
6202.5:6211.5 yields 0.812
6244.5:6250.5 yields 0.667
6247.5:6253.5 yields 0.724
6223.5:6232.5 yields 0.696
